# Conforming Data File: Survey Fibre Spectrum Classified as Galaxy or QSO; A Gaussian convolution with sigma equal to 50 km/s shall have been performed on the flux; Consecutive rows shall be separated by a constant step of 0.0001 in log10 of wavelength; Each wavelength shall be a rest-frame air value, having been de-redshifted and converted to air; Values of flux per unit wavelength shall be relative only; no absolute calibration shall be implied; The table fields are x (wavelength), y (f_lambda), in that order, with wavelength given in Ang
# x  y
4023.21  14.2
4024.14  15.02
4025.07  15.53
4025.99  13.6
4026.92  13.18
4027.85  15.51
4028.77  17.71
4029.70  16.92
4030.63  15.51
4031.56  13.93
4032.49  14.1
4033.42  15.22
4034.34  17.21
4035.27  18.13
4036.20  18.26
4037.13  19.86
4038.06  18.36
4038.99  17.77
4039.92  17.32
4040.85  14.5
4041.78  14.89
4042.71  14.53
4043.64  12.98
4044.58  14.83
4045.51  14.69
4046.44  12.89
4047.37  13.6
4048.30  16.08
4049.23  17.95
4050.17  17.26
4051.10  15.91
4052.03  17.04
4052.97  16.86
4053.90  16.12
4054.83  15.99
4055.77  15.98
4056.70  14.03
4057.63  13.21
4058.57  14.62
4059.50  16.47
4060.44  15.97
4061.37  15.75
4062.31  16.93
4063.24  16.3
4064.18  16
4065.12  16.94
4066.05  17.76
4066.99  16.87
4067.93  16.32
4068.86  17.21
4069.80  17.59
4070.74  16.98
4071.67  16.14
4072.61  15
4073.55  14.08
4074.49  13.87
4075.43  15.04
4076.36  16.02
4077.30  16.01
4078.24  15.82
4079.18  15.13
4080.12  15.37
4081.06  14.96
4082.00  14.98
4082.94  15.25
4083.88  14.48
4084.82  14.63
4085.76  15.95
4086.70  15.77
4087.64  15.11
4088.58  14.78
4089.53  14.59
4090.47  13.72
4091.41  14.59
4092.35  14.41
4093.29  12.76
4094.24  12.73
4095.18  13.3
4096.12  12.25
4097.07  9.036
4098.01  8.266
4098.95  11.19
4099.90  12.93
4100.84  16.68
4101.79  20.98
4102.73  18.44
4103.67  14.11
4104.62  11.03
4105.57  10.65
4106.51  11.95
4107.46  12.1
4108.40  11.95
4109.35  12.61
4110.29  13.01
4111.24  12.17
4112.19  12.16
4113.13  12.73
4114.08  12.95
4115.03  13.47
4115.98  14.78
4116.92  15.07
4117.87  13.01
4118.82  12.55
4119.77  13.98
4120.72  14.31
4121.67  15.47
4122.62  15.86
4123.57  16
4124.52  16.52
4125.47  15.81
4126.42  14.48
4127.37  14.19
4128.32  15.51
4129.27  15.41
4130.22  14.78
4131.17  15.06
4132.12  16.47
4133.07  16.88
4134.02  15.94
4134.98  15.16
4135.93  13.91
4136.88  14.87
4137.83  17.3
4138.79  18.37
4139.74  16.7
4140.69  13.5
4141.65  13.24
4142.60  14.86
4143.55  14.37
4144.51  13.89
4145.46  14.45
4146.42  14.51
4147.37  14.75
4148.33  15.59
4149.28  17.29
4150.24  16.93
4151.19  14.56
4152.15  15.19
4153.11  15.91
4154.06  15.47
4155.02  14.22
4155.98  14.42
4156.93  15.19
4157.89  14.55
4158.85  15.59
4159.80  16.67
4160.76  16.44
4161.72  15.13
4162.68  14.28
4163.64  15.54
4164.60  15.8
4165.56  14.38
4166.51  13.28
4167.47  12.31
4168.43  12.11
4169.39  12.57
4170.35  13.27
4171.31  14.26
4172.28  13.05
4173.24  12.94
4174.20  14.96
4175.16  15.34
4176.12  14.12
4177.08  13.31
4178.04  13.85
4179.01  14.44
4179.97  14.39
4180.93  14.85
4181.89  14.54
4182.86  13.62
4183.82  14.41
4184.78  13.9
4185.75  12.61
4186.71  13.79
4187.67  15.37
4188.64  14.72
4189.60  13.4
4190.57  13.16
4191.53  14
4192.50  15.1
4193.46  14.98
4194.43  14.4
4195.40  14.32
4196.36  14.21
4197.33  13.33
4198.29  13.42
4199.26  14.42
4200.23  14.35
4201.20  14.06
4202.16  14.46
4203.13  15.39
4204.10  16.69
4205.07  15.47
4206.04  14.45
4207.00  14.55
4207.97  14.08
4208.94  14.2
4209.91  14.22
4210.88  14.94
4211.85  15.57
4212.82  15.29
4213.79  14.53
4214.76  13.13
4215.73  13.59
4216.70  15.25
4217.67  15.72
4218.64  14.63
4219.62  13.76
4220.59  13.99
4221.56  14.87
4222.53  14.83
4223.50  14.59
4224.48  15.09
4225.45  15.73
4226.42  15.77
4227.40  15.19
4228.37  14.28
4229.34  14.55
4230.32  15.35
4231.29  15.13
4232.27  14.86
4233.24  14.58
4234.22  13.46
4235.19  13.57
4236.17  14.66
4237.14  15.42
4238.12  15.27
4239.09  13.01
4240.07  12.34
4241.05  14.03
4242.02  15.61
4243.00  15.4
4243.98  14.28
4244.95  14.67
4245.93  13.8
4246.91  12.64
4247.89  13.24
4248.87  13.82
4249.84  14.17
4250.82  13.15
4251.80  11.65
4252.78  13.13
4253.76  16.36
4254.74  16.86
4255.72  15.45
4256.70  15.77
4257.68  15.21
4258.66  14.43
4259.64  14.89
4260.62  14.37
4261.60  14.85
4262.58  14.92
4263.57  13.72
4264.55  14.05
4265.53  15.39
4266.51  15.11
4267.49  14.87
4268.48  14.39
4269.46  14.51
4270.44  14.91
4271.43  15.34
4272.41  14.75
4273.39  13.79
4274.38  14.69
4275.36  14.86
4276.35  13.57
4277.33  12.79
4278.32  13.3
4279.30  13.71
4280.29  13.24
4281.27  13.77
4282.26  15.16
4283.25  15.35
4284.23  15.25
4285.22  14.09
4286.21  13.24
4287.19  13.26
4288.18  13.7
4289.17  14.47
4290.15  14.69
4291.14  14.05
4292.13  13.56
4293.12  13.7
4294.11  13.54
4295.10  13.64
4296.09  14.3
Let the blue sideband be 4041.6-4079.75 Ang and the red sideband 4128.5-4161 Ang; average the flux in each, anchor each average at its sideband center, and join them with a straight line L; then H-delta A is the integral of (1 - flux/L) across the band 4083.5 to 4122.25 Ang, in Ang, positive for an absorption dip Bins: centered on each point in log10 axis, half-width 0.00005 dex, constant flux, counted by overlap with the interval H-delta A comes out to 4.87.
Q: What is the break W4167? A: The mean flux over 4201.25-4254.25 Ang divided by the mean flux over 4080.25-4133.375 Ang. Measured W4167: 1.0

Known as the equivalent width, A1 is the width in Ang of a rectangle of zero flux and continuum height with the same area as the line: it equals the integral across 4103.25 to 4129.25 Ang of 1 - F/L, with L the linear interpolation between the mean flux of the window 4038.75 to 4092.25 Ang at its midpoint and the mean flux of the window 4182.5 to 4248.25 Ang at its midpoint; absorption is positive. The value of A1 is 2.56 Ang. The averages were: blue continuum 15.6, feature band 13.7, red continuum 14.4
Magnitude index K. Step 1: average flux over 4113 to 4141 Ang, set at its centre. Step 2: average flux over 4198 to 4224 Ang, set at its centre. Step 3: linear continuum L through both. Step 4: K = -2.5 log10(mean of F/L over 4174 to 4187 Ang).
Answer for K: 0.05 mag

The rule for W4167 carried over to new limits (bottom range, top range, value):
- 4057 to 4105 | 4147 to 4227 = 0.97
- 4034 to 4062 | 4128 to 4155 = 0.96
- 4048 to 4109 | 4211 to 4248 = 0.97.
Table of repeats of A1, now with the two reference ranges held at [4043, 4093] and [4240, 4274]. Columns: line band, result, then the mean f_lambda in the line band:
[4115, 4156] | 0.01 Ang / 15.1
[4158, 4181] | 1.04 Ang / 14.3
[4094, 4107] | 1.88 Ang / 13.1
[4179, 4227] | 0.91 Ang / 14.5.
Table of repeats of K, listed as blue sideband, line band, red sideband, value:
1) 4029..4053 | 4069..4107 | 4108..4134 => 0.05 mag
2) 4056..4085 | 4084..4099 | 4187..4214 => 0.16 mag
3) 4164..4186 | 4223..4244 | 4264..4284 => -0.04 mag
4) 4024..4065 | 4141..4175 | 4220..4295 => 0.03 mag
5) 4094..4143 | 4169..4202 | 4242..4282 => 0.02 mag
